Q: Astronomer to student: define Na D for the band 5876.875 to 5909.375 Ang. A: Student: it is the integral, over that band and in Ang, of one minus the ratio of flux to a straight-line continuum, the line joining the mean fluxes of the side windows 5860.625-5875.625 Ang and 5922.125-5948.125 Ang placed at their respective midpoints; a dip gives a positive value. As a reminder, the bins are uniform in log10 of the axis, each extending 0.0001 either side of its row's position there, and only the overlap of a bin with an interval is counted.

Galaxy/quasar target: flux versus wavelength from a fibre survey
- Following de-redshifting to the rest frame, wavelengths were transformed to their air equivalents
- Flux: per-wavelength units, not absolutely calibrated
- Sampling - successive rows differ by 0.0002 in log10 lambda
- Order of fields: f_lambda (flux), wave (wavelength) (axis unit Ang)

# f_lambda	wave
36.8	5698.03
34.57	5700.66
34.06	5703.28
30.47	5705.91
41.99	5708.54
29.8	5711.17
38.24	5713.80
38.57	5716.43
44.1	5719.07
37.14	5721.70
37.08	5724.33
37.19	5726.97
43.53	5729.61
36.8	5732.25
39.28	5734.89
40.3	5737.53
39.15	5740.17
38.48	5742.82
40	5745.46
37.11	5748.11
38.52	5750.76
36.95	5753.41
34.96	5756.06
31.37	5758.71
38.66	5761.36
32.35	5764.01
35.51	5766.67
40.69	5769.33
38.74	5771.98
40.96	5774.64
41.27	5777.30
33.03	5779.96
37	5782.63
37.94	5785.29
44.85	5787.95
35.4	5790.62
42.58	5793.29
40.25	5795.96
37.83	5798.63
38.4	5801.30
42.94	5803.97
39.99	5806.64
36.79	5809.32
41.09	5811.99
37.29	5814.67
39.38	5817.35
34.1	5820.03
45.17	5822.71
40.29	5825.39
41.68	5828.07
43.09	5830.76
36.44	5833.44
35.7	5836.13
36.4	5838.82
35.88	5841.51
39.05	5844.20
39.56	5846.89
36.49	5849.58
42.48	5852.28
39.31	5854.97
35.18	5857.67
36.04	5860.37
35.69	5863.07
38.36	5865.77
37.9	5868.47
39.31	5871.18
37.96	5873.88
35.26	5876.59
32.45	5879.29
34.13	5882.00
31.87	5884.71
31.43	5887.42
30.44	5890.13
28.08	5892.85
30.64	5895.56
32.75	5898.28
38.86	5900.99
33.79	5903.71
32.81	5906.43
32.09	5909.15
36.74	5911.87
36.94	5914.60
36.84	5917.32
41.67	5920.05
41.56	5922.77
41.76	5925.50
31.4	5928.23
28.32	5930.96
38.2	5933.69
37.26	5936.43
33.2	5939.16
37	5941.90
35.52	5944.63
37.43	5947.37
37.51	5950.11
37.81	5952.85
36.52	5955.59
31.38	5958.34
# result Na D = 3.9 Ang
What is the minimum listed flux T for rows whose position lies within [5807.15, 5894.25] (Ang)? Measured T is 28.08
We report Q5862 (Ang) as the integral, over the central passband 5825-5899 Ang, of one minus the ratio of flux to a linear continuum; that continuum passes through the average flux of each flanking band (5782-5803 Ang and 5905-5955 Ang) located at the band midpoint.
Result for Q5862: 3.4 Ang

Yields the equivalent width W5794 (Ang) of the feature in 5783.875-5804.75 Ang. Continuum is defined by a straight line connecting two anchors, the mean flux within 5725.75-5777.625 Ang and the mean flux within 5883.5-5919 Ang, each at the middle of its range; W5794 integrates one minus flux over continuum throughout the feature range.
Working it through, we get -1.8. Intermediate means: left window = 38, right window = 33.4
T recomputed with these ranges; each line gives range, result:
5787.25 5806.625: 35.4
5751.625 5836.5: 31.37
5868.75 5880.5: 32.45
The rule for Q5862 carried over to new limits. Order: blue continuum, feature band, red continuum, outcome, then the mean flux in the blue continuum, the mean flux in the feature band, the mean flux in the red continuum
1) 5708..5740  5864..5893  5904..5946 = 1.6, 38.6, 34.6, 36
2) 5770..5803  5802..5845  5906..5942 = -0.8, 39.1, 39.1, 36.2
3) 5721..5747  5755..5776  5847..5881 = 1.0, 38.9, 36.7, 37.3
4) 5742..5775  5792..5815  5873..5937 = -2.2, 37.1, 39.8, 34.7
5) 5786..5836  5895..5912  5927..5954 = 1.3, 39.7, 33.9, 35.4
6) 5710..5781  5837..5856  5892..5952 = -1.0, 37.8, 38.4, 35.6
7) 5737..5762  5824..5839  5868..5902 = -1.7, 37.4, 39.2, 33.8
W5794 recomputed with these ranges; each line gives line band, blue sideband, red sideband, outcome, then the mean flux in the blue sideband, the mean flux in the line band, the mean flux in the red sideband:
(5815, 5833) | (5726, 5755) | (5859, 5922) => -1.8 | 38.8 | 40.2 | 34.9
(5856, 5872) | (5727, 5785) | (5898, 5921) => -0.3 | 37.8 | 37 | 35.9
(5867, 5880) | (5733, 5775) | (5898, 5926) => 0.1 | 37.6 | 36.8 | 36.9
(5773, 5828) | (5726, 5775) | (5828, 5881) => -2.4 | 37.9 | 39.4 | 37.6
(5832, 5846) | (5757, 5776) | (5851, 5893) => -0.3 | 36.9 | 36.8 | 35.6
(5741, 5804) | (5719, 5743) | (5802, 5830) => 2.3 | 39.1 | 38.1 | 39.9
